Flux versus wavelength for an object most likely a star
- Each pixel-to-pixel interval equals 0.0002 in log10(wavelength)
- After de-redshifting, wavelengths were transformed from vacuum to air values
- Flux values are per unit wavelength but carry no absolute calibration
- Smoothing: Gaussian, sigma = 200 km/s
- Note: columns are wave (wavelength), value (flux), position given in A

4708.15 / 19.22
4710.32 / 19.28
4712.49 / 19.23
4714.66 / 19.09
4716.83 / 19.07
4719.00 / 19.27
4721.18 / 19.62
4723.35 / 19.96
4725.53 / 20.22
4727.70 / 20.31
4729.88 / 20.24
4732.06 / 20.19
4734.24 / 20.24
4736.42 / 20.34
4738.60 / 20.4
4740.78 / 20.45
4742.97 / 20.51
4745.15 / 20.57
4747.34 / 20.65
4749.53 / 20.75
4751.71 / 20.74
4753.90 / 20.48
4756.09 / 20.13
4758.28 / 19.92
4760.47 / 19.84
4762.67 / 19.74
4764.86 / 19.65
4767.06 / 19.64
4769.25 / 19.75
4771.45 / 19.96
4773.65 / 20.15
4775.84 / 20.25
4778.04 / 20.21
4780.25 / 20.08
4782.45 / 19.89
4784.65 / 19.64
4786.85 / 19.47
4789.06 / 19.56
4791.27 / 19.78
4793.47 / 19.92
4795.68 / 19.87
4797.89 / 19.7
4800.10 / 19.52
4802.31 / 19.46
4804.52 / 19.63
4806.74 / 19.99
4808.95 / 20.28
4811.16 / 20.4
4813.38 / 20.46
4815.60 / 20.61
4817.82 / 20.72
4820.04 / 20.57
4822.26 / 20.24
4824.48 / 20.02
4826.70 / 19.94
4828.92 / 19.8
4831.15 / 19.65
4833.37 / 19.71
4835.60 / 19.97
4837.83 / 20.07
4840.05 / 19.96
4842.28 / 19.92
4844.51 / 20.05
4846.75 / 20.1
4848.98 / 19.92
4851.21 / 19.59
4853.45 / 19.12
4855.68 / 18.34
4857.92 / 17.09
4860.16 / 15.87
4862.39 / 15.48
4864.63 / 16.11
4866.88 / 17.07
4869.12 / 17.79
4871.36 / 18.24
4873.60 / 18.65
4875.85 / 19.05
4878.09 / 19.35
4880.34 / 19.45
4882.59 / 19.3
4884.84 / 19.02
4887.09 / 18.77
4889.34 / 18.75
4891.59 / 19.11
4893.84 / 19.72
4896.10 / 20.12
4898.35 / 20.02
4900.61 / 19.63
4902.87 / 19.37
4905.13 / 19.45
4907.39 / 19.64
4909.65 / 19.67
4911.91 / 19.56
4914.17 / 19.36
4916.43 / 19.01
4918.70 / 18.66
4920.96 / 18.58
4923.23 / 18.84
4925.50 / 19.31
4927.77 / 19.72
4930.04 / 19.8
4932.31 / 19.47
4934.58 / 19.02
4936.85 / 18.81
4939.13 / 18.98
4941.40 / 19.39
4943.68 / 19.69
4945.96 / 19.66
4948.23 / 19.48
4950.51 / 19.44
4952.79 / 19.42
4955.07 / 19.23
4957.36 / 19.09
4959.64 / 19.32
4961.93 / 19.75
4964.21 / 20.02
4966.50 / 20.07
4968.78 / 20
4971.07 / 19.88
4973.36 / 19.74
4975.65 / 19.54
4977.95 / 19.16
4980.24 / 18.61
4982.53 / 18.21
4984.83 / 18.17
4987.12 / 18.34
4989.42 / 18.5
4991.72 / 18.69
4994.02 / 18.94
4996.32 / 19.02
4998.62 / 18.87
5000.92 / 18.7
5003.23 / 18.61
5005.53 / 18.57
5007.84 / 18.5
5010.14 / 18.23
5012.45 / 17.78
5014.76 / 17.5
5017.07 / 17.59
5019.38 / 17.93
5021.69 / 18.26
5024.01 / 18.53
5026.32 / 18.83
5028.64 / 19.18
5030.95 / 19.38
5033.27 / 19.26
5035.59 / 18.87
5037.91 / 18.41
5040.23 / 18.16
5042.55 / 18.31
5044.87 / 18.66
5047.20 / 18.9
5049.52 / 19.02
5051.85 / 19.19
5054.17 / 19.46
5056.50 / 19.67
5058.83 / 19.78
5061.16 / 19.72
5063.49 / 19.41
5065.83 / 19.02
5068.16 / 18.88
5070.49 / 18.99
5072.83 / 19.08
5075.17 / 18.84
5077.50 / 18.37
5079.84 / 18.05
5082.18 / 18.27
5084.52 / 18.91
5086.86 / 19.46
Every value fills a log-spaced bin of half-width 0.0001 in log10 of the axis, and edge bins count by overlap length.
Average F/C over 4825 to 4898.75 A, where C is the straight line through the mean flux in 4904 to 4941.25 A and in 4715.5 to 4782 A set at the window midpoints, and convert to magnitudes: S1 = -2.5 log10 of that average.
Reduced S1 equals 0.03 mag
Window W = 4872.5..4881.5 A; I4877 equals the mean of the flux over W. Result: 19.1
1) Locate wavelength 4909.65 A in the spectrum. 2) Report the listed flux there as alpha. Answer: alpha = 19.67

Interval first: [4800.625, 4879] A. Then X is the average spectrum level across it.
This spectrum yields 19.2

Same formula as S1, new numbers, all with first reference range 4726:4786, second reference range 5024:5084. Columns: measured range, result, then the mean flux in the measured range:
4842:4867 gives 0.09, 18.2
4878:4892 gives 0.03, 19.1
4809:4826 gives -0.03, 20.4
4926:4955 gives 0.00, 19.4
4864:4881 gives 0.08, 18.2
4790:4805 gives 0.02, 19.7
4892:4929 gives 0.01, 19.4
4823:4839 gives 0.00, 19.9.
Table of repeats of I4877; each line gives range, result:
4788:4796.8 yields 19.8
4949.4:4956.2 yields 19.4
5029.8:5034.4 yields 19.3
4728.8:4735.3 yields 20.2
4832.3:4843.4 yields 19.9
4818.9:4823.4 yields 20.4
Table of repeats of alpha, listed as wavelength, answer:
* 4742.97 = 20.51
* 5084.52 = 18.91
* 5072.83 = 19.08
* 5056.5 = 19.67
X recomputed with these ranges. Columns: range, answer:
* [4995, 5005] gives 18.8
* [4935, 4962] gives 19.3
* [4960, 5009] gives 19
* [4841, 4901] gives 18.7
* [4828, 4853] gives 19.9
